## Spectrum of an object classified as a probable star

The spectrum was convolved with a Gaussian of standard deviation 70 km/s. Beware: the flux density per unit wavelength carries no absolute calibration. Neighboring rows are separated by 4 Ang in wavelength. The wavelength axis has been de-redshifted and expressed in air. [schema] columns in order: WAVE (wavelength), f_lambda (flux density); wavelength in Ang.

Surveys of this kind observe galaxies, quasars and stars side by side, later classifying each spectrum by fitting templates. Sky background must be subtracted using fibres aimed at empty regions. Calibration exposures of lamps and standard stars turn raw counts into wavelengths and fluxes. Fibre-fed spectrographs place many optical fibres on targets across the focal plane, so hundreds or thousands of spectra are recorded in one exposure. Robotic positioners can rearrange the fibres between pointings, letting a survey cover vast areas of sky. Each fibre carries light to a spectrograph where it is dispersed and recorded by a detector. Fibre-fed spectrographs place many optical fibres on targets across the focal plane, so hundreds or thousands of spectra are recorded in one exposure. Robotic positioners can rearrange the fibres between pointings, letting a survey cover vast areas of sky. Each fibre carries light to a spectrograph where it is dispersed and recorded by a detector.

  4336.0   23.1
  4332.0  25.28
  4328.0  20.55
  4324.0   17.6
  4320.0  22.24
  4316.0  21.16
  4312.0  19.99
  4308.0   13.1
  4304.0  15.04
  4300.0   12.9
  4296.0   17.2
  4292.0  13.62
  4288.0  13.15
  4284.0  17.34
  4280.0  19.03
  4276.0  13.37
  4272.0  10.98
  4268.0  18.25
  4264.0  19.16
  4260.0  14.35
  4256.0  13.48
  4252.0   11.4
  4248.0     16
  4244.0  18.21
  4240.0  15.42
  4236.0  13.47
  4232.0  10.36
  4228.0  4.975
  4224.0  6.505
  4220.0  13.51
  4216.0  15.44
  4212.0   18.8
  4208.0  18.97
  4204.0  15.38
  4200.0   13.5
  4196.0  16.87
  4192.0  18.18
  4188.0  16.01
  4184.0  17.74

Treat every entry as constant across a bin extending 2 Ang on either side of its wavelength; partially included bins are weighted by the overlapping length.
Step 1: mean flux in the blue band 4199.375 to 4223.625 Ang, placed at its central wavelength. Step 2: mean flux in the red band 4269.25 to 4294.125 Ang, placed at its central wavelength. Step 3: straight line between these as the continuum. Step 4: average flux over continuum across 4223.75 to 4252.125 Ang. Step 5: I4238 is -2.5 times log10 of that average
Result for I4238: 0.21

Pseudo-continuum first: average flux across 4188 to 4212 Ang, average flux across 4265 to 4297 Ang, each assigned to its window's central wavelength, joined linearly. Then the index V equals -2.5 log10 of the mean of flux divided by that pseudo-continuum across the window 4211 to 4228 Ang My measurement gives 0.320 mag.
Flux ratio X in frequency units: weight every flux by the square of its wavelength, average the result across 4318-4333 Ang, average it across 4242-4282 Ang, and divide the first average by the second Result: 1.41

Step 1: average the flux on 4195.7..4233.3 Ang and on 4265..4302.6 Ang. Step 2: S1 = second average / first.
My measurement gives 1.14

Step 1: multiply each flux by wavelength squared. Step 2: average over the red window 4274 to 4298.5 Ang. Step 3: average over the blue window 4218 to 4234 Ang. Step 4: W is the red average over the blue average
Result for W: 1.81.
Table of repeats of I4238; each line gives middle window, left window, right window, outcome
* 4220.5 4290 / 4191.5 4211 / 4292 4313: 0.15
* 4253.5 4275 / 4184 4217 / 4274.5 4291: 0.06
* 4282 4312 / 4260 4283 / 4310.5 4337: 0.24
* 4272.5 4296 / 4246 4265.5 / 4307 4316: 0.08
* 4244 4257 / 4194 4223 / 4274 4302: 0.08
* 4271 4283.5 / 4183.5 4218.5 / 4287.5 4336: 0.17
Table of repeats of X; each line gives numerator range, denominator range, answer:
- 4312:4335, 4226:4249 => 1.71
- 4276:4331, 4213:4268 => 1.31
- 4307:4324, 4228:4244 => 1.58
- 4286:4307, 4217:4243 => 1.32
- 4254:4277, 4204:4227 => 1.08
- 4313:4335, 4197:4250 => 1.61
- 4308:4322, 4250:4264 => 1.47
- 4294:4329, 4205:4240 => 1.42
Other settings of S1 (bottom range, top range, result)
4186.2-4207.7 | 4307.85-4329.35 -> 1.21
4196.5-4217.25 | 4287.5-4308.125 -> 0.87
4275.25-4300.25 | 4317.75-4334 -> 1.38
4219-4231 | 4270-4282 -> 1.79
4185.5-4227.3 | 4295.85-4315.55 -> 1.06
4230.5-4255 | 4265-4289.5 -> 1.10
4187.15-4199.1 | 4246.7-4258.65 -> 0.81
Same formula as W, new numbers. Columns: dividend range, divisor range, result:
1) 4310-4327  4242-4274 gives 1.37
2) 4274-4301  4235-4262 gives 1.06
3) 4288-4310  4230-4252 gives 1.02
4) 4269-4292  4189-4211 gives 0.92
